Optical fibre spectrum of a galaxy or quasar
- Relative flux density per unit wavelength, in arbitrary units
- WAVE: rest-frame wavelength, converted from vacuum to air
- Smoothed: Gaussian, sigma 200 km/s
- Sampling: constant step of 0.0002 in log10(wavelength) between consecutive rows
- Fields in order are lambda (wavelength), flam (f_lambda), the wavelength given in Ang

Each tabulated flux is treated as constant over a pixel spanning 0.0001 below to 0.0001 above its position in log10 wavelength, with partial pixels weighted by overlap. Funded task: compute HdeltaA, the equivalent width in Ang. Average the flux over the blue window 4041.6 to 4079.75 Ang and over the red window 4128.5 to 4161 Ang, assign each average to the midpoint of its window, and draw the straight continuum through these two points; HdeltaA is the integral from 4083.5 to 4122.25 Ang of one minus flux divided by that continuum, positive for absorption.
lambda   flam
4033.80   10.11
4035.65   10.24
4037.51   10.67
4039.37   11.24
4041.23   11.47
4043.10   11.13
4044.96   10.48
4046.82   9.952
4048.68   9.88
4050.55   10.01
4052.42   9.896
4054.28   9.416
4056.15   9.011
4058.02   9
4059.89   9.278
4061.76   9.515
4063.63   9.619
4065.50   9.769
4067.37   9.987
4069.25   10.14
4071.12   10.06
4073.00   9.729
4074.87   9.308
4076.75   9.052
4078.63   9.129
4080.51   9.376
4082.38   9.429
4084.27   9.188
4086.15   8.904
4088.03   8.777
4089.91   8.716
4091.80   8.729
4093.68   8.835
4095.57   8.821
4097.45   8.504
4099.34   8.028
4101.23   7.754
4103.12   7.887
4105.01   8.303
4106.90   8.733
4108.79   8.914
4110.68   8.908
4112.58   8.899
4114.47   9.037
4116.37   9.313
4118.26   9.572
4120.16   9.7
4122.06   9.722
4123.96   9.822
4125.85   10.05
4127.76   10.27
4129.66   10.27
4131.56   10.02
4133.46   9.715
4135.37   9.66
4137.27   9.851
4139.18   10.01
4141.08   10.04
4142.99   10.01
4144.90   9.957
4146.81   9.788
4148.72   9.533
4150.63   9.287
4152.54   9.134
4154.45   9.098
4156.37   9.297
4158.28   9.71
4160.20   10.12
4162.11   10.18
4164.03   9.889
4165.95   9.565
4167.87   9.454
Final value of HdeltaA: 3.72 Ang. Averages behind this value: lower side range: 9.74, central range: 8.8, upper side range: 9.74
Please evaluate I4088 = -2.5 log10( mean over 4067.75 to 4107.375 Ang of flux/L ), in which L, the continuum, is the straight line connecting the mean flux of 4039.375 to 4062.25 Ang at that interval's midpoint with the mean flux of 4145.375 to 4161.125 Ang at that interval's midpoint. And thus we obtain 0.10 mag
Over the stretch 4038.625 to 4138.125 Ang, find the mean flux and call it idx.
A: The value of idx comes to 9.44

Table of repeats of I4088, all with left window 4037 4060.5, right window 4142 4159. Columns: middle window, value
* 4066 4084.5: 0.045 mag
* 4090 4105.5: 0.174 mag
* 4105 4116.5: 0.101 mag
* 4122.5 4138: -0.034 mag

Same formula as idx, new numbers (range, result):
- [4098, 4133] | 9.18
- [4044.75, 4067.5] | 9.64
